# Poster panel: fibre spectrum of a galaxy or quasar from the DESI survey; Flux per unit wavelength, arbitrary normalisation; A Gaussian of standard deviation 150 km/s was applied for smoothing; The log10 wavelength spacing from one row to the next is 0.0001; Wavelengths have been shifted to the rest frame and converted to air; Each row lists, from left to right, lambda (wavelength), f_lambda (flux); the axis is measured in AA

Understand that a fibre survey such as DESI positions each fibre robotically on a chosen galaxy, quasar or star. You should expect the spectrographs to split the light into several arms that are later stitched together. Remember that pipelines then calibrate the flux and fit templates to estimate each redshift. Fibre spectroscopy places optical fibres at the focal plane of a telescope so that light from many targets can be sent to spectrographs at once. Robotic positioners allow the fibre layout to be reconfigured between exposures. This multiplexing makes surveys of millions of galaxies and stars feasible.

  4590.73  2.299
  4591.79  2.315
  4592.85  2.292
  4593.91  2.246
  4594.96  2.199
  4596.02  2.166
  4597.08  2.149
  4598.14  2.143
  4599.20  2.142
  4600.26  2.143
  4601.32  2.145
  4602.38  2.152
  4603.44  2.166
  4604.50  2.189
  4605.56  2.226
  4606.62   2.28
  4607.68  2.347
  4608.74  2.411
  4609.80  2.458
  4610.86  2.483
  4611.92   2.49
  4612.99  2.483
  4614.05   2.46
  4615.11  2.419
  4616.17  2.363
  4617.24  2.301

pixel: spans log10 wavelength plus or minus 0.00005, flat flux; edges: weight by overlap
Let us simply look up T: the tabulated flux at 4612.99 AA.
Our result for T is 2.483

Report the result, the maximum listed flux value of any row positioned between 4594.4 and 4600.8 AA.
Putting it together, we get 2.199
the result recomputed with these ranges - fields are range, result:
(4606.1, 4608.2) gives 2.347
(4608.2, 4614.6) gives 2.49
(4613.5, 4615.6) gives 2.46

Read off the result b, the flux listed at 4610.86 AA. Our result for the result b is 2.483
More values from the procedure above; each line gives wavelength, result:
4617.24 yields 2.301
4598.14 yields 2.143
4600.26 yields 2.143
